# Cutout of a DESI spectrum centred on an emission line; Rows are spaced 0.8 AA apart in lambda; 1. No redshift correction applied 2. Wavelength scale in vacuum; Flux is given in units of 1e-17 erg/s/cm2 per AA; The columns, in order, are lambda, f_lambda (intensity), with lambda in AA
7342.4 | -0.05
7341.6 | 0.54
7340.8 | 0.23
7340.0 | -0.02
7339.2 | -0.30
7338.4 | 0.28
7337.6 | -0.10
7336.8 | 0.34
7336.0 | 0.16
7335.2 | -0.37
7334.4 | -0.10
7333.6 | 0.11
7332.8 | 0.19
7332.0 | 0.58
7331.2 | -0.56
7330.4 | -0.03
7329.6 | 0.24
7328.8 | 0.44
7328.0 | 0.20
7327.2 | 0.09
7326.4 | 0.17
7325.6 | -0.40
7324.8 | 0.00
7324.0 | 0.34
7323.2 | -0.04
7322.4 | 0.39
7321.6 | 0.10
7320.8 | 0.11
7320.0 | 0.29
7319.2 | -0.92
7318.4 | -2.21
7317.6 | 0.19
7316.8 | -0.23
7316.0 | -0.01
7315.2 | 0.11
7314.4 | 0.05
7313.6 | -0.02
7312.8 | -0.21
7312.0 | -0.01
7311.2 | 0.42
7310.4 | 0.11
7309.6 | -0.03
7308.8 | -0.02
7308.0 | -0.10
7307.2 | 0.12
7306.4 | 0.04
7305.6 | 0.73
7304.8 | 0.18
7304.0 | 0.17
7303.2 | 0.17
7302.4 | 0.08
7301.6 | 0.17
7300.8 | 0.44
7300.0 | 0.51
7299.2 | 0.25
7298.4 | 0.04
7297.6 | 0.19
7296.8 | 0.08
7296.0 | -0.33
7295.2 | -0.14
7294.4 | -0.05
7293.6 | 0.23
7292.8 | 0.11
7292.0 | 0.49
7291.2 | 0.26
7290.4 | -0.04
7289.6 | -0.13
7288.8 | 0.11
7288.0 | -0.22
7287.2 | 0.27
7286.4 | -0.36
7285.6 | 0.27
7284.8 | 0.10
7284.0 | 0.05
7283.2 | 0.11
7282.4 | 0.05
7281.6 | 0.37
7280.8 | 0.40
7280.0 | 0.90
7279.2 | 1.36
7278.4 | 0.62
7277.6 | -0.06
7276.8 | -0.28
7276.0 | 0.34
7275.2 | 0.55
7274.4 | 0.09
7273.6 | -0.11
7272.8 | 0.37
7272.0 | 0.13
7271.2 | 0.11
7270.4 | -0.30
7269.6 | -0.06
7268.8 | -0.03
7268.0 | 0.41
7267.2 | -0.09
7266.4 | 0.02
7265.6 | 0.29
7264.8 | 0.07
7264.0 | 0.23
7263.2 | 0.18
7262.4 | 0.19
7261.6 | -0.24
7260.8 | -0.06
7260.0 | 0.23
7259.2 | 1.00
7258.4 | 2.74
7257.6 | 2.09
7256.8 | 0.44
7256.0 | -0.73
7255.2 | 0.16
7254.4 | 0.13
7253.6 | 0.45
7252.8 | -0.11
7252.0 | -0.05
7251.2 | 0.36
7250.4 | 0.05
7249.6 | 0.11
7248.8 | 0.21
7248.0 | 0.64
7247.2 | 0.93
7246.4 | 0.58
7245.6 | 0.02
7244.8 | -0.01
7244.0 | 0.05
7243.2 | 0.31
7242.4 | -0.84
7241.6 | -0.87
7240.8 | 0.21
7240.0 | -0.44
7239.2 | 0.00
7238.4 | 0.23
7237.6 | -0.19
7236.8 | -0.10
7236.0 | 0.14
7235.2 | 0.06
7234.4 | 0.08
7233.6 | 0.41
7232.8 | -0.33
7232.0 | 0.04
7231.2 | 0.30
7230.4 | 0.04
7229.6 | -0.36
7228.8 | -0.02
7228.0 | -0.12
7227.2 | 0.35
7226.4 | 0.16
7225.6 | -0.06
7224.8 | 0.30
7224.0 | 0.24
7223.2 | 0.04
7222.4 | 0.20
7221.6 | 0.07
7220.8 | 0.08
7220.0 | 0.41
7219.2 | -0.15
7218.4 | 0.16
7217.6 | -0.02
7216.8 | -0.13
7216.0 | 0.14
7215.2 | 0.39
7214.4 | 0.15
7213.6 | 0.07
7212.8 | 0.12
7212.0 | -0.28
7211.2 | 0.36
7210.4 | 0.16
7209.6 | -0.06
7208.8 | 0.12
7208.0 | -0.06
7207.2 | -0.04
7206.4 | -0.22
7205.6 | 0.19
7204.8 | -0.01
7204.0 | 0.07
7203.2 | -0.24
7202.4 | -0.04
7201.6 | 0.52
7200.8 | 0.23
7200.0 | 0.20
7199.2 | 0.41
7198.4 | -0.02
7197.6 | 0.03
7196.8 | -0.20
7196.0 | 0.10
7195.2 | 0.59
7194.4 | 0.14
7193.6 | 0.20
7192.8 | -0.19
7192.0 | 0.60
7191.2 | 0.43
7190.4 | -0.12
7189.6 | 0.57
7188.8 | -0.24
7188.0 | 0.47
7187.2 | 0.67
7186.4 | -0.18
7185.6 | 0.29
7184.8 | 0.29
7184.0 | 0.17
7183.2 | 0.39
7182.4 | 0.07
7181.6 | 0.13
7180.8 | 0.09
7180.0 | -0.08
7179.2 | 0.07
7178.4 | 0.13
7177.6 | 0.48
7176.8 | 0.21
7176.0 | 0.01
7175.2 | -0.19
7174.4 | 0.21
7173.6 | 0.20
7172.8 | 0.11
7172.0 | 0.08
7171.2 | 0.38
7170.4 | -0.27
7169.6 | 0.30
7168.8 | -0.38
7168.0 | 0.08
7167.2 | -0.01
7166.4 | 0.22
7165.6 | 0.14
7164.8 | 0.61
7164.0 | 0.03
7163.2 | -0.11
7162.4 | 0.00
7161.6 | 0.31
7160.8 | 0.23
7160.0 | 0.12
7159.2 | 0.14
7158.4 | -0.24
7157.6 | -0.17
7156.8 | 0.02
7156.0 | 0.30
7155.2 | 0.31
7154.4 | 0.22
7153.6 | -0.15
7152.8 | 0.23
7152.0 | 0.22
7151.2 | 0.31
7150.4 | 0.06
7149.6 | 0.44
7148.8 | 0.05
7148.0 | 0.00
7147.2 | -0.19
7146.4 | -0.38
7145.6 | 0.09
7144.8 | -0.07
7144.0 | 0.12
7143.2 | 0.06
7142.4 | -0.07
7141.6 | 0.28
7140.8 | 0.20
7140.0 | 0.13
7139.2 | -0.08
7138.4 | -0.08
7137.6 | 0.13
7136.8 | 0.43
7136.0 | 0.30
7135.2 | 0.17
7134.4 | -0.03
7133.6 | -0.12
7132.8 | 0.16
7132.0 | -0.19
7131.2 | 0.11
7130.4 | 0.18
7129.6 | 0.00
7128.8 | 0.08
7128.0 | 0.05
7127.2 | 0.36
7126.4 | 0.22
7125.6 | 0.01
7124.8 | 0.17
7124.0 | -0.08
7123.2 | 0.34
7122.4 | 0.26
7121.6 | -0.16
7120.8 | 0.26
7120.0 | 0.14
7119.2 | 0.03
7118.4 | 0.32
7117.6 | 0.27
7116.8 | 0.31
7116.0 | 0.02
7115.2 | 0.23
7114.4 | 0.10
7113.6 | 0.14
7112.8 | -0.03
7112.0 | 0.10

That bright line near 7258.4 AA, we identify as H-alpha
